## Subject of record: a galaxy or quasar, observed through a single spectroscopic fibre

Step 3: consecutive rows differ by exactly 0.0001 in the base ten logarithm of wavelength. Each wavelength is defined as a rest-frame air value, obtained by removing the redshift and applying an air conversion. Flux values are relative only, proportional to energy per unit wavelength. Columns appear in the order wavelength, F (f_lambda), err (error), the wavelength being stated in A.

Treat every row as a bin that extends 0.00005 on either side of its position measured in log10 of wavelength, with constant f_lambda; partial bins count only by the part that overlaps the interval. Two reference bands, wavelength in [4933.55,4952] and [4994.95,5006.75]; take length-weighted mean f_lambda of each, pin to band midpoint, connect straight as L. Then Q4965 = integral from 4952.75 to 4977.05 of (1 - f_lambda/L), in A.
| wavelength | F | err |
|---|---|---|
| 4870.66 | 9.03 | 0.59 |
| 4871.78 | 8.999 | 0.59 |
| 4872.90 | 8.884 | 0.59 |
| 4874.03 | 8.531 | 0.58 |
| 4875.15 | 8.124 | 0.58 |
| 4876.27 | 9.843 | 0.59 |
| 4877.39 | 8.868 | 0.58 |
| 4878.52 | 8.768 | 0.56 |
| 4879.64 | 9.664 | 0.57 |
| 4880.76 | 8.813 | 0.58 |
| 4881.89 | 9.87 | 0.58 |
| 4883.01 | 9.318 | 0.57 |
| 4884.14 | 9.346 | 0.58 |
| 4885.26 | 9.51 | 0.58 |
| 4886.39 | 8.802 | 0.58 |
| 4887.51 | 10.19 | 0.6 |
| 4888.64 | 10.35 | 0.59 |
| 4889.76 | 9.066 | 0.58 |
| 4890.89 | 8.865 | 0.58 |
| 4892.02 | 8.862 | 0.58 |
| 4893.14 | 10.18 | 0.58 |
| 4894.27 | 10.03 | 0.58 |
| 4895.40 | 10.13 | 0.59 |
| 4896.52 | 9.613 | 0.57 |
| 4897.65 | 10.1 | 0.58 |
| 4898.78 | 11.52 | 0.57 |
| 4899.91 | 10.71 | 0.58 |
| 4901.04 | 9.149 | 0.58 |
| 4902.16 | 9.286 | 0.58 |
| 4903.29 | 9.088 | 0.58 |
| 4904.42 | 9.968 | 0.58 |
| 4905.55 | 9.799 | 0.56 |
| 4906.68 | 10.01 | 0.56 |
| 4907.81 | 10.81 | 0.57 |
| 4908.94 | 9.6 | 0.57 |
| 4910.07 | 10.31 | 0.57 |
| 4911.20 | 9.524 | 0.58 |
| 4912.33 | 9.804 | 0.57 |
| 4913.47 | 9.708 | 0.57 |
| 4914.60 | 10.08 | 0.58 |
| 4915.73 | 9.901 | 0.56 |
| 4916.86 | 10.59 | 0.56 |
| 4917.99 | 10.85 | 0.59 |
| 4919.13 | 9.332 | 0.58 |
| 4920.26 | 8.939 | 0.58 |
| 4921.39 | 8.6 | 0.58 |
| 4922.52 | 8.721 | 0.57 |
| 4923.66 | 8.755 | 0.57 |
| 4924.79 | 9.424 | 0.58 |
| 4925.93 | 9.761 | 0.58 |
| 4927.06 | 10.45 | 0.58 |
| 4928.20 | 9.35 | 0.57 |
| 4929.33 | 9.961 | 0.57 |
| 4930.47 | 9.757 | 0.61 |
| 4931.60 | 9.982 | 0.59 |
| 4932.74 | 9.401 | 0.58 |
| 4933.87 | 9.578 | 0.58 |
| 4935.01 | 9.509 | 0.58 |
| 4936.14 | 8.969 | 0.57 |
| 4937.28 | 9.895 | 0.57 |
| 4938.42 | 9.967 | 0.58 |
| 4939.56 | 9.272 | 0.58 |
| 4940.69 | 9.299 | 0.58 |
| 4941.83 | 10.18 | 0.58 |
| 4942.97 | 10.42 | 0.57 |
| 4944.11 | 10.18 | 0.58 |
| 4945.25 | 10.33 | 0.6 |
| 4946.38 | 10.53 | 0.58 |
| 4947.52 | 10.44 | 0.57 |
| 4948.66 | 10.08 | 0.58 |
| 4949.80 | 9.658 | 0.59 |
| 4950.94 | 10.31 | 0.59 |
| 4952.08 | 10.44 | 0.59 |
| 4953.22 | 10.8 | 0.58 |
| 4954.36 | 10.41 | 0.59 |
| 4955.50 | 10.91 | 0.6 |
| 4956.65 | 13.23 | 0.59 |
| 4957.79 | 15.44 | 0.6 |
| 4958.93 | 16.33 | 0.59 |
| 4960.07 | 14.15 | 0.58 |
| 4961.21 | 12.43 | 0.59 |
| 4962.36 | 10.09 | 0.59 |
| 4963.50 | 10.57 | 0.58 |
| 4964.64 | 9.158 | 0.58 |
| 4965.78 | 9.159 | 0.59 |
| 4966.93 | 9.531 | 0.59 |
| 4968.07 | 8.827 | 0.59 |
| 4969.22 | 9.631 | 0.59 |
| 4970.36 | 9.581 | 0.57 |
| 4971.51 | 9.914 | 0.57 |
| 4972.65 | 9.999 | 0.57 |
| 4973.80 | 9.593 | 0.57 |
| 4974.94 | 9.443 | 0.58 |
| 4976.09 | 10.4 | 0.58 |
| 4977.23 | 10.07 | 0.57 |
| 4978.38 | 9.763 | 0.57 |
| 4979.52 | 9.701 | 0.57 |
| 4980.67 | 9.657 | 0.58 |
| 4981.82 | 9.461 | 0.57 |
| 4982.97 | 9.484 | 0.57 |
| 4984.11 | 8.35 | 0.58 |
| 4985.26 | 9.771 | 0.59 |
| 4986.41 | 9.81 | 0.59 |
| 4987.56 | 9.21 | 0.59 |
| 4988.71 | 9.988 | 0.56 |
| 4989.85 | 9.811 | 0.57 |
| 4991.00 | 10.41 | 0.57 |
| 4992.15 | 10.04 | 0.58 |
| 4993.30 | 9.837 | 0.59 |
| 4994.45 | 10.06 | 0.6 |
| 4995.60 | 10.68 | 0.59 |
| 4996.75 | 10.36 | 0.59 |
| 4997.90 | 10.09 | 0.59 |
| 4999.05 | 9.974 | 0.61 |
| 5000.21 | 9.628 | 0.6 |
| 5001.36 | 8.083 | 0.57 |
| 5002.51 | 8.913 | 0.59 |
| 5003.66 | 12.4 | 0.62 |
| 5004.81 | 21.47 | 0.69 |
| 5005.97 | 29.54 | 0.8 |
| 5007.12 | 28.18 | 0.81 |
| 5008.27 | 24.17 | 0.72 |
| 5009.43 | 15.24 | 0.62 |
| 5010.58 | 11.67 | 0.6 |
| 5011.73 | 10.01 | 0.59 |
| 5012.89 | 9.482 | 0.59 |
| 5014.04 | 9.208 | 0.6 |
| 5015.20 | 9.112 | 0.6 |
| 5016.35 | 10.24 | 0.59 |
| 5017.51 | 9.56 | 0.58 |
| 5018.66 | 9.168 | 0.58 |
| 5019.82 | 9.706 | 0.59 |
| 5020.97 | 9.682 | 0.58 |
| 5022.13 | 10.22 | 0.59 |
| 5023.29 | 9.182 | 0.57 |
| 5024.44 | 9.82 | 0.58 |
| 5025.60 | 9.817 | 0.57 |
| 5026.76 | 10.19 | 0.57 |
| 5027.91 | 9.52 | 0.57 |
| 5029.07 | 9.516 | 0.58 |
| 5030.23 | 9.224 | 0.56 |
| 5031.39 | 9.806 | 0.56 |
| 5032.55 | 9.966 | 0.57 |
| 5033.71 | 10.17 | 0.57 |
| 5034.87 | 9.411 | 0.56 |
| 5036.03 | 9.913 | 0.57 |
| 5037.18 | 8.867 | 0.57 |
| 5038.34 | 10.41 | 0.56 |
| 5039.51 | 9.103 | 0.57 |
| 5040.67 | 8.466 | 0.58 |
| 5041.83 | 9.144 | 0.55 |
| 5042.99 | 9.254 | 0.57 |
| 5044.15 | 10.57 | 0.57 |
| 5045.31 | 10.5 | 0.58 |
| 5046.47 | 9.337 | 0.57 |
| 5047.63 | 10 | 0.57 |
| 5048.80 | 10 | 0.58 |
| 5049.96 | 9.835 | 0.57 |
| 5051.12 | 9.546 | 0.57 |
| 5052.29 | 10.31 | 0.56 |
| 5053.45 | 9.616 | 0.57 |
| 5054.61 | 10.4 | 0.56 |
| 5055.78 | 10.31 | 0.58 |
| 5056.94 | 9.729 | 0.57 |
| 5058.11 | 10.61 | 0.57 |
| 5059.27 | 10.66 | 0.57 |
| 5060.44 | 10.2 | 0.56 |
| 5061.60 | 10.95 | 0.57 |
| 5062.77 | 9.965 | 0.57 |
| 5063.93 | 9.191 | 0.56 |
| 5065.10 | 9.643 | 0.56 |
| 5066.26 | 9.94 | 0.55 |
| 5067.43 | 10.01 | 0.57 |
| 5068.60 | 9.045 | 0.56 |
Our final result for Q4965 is 0.6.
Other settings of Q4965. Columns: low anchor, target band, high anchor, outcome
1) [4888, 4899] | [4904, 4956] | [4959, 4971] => 1.6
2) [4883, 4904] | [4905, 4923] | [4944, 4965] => 0.8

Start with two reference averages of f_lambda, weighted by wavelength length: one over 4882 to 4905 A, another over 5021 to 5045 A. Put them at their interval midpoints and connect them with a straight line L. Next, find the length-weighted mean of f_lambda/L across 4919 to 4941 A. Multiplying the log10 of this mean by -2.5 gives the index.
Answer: 0.03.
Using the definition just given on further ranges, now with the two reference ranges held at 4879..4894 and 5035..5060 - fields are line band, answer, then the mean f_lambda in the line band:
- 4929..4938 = -0.007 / 9.63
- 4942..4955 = -0.079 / 10.3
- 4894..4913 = -0.052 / 9.96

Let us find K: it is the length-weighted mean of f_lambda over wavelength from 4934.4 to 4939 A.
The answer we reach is 9.57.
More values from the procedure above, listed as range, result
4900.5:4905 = 9.39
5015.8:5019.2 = 9.66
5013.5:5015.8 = 9.17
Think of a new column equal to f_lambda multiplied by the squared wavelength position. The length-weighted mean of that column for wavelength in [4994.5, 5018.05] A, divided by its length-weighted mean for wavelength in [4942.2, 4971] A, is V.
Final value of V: 1.2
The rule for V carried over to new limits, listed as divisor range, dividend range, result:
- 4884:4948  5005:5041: 1.25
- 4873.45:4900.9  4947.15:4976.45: 1.17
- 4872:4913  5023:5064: 1.09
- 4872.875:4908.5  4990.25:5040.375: 1.25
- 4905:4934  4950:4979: 1.13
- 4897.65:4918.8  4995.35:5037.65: 1.22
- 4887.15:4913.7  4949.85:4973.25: 1.14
